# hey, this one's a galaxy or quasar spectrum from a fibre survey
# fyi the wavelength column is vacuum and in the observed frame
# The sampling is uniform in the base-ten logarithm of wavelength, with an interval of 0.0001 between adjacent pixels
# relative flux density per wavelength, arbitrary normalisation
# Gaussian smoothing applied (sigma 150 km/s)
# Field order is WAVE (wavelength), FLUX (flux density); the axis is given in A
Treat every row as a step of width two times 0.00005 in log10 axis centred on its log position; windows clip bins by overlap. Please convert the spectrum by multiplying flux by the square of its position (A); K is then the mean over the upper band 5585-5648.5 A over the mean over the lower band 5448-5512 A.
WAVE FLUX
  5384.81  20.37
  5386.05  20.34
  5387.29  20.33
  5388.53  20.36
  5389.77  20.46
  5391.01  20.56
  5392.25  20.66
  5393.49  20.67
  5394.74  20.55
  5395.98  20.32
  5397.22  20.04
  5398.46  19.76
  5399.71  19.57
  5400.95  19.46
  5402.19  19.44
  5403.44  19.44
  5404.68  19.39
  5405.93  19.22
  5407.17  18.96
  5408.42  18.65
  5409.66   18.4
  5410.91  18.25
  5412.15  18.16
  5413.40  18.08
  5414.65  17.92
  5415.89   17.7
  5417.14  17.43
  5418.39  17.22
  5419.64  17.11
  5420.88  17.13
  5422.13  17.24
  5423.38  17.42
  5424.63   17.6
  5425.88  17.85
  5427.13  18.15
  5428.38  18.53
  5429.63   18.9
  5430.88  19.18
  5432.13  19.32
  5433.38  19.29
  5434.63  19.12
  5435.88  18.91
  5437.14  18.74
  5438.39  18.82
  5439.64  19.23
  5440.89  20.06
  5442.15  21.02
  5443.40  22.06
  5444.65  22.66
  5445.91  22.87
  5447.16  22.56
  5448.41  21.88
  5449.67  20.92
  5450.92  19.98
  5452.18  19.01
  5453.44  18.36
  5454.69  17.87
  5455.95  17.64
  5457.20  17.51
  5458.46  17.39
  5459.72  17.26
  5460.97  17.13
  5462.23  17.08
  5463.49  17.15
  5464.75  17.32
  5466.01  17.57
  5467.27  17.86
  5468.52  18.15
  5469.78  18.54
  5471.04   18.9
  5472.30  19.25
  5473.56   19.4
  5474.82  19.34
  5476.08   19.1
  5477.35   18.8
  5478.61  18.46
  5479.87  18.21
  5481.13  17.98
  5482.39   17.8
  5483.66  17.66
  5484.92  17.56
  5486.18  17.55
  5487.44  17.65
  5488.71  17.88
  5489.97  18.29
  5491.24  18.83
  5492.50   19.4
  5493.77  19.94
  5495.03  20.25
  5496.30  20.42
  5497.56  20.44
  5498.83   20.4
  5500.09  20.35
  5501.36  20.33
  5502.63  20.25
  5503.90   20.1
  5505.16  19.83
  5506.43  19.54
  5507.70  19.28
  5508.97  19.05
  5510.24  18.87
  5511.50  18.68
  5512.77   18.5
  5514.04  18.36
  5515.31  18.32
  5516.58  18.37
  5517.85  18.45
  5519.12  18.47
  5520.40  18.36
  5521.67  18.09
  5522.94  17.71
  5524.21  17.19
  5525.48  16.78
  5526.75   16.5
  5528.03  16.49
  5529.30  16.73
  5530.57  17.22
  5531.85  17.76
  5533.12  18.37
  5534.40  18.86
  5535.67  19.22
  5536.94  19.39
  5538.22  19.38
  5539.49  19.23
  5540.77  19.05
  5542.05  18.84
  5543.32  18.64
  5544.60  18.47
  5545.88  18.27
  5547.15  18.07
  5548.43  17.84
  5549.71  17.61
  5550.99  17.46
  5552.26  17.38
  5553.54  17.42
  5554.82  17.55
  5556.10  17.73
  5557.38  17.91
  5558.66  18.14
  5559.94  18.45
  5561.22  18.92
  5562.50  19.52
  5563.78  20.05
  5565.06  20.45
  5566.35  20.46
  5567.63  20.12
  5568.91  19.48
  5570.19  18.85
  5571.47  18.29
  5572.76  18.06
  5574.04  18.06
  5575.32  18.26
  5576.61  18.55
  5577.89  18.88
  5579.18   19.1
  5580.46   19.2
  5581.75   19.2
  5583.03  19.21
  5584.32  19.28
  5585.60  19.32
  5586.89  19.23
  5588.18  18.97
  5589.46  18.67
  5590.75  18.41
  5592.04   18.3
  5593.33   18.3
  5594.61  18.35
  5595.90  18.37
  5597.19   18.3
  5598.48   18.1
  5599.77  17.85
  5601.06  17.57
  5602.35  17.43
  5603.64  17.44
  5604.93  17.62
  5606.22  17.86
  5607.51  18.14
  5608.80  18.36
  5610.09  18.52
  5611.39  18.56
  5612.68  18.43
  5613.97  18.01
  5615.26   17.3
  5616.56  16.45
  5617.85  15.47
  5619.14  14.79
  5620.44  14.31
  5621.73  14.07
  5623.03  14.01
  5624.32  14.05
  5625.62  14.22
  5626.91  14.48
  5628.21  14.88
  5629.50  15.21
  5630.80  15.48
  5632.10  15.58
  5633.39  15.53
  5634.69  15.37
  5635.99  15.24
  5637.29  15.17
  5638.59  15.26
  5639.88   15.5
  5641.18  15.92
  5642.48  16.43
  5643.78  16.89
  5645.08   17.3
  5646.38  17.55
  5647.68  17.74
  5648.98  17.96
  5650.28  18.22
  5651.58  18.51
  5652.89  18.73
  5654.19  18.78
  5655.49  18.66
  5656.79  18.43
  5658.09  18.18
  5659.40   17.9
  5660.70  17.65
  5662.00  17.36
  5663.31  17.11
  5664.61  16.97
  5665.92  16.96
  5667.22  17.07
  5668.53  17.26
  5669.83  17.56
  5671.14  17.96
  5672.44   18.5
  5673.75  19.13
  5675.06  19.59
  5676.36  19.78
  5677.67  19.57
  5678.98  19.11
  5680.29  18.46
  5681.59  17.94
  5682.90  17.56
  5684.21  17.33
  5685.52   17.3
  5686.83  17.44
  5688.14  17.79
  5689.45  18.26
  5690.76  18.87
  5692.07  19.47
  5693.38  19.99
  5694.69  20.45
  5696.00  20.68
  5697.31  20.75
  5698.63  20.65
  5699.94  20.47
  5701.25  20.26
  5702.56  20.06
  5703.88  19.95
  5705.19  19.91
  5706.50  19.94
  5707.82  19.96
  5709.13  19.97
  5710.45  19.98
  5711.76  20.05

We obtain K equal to 0.9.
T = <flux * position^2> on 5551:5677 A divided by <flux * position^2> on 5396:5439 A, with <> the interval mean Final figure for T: 1.02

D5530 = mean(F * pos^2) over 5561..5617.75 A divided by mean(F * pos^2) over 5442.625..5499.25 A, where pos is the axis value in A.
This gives 1.02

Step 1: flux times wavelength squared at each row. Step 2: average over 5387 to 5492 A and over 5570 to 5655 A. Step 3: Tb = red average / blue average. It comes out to 1.0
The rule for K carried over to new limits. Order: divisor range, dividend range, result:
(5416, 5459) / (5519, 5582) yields 1.00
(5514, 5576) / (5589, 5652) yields 0.94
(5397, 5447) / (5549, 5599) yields 1.04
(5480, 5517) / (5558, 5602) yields 1.02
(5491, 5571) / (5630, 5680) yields 0.97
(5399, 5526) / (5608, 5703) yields 1.00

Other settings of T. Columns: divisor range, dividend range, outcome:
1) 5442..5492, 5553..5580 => 1.04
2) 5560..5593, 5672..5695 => 1.02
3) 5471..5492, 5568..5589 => 1.06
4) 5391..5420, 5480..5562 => 1.01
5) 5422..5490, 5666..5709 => 1.10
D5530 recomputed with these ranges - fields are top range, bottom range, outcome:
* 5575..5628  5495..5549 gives 0.97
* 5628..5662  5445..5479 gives 0.96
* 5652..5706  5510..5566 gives 1.08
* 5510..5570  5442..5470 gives 0.99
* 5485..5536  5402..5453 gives 1.01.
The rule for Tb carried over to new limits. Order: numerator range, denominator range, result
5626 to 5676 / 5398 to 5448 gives 0.97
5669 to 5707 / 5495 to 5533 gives 1.09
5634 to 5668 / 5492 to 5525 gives 0.94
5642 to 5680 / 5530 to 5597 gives 1.00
